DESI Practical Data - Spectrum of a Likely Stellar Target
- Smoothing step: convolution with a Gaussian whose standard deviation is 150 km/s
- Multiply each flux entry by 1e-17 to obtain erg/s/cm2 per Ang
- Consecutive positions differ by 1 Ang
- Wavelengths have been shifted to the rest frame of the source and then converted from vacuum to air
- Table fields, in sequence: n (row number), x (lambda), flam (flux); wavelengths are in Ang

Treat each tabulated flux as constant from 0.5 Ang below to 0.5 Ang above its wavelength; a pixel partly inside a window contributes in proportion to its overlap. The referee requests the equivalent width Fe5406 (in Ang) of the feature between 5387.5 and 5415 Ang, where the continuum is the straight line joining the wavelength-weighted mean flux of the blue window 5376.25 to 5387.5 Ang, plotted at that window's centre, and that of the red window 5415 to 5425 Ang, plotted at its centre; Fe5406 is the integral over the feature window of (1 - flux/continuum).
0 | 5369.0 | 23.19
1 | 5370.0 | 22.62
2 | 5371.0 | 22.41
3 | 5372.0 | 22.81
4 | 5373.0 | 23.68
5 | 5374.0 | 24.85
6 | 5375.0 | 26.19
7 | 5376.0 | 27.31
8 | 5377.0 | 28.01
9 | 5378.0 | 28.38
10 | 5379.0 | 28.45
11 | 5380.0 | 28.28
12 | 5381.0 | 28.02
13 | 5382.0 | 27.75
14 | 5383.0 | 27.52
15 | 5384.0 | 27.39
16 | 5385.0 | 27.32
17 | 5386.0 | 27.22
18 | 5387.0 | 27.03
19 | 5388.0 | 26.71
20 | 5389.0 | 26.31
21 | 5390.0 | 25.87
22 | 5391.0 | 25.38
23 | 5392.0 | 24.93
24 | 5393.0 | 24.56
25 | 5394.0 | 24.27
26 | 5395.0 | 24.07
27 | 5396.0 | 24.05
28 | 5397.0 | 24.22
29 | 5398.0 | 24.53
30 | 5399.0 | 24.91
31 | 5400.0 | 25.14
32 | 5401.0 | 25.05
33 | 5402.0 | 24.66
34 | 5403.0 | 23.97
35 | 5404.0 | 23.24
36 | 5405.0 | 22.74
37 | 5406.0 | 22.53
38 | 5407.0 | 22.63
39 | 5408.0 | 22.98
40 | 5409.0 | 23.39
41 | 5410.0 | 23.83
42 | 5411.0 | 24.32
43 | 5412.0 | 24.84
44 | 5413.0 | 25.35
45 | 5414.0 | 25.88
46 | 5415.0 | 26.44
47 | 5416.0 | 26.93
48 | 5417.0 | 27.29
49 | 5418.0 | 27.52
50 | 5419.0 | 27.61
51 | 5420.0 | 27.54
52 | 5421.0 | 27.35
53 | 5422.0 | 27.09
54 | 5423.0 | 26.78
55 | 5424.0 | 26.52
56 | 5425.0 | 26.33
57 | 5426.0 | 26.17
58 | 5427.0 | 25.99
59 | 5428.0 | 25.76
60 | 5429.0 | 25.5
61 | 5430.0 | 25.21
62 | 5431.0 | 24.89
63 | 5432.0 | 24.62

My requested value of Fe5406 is 2.9 Ang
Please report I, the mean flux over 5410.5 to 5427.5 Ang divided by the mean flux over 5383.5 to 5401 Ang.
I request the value 1.04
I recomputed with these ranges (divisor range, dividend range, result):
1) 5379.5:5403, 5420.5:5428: 1.03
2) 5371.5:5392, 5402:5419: 0.93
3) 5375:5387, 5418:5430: 0.96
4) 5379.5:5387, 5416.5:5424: 0.99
